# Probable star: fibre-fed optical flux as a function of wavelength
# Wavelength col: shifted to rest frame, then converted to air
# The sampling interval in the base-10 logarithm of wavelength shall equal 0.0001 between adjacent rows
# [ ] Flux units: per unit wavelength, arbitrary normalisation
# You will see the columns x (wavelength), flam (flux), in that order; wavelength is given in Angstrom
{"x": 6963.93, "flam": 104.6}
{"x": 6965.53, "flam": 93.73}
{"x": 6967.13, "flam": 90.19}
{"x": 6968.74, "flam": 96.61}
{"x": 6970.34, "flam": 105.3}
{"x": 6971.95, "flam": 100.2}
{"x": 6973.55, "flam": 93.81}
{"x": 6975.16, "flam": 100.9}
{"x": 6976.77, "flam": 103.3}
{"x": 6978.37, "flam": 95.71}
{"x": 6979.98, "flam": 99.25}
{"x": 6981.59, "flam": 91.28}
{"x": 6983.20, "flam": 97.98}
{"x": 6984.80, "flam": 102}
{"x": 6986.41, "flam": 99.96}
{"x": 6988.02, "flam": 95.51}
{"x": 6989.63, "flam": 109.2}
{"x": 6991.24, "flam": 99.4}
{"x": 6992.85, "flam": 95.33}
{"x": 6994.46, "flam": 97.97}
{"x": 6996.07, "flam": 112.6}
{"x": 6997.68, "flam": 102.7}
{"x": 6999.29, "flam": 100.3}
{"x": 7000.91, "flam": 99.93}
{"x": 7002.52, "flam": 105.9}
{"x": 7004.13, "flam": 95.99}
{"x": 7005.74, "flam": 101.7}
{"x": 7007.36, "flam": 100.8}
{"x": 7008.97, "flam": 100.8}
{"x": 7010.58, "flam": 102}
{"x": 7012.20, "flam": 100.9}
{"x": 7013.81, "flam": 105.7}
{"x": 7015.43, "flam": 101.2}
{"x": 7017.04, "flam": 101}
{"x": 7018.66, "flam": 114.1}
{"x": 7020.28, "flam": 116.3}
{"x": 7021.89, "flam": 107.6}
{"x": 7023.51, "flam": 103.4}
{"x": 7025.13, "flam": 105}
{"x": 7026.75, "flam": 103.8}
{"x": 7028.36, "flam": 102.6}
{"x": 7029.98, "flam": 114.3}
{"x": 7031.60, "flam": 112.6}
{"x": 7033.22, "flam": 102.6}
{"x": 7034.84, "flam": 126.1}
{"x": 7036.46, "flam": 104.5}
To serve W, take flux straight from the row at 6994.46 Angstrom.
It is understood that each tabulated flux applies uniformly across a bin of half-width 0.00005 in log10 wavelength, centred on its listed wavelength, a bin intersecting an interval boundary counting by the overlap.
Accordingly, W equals 97.97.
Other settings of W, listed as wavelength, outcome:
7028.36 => 102.6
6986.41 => 99.96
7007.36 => 100.8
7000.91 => 99.93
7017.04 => 101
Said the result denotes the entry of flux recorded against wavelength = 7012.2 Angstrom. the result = 100.9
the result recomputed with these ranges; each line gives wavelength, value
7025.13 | 105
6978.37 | 95.71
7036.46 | 104.5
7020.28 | 116.3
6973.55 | 93.81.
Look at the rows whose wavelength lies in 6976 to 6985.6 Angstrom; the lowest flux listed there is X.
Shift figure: 91.28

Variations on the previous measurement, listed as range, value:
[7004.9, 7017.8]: 100.8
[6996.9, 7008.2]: 95.99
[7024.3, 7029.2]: 102.6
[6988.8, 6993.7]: 95.33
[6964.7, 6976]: 90.19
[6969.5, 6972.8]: 100.2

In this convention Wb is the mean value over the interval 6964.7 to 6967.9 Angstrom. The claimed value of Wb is 92.3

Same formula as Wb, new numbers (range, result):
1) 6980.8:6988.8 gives 97.4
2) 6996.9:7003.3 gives 102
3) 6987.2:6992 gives 101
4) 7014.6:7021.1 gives 108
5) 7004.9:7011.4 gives 101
